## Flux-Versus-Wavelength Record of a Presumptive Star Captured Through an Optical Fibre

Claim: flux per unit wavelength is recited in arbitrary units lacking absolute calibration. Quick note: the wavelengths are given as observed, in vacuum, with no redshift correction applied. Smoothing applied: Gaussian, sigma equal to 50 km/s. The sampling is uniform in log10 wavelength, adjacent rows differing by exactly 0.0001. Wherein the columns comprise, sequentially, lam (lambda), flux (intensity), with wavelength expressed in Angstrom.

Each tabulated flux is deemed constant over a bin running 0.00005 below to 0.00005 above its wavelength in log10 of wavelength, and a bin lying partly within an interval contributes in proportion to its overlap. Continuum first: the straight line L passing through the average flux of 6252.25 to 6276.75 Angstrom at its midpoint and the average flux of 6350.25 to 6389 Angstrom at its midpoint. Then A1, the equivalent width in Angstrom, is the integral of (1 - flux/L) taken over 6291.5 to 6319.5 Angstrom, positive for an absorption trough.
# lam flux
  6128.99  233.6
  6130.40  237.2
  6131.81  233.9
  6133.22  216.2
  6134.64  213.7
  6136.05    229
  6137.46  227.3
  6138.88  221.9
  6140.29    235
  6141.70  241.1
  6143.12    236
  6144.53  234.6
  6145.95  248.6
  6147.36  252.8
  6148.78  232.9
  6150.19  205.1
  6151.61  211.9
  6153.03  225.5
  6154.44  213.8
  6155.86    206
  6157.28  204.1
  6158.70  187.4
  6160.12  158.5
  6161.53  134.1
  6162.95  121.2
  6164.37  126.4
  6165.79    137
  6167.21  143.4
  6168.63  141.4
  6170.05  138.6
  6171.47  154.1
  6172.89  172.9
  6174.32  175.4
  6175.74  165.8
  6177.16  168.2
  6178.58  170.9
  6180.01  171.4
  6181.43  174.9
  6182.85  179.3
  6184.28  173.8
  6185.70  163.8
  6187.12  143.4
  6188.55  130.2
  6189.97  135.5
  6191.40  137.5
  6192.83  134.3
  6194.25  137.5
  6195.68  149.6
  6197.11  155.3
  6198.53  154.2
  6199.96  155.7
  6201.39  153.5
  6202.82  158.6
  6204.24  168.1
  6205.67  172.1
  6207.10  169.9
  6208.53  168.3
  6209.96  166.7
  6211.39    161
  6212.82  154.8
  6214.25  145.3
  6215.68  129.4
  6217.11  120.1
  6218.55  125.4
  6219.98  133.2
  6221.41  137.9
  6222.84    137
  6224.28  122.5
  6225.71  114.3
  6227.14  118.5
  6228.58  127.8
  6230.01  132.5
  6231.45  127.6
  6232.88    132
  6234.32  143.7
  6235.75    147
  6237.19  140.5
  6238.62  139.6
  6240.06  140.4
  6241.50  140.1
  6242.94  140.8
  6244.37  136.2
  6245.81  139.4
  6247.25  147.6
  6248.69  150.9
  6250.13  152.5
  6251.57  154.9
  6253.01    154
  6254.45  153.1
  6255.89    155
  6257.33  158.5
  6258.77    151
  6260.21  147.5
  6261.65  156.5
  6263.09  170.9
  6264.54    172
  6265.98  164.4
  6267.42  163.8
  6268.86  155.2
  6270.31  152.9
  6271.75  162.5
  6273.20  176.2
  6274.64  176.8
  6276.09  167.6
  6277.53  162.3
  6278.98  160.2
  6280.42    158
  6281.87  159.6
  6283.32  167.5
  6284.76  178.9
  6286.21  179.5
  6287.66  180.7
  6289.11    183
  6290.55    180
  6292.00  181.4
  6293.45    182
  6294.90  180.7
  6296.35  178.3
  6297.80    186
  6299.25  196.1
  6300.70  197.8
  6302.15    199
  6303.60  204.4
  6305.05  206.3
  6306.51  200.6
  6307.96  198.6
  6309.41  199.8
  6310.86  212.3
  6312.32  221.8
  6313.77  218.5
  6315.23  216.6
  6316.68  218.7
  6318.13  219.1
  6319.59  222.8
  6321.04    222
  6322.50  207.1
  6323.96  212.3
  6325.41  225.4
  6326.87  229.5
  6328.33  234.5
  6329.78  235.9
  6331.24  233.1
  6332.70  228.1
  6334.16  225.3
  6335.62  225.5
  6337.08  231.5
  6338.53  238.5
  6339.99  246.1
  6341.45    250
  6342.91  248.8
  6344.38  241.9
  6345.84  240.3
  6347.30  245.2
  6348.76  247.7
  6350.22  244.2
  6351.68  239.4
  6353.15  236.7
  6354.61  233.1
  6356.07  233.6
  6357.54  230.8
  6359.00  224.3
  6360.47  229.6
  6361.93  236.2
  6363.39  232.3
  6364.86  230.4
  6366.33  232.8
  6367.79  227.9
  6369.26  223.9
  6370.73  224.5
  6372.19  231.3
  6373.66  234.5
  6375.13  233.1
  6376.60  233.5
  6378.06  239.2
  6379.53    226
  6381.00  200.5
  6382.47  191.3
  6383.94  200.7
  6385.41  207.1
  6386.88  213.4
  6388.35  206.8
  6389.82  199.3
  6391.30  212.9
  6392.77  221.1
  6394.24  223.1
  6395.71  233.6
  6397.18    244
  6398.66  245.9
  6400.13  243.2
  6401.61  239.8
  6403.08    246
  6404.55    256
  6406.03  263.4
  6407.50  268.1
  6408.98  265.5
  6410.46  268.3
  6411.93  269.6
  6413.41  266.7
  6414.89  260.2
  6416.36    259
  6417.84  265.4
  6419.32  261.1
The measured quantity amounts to -2.3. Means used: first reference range 161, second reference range 225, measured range 202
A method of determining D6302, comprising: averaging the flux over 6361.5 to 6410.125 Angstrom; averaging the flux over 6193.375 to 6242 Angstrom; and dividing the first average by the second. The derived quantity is 1.6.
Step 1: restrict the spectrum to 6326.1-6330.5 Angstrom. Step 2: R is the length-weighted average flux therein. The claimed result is 233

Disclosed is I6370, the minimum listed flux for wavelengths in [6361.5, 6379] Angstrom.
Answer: 223.9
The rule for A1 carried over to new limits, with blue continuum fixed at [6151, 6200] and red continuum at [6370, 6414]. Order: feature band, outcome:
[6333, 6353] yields -2.1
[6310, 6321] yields -0.6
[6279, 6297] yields 2.2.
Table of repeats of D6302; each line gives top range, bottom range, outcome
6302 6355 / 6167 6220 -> 1.47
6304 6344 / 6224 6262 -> 1.58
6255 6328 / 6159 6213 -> 1.20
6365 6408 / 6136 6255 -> 1.41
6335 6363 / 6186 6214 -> 1.56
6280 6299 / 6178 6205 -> 1.14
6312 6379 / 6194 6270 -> 1.57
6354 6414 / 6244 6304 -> 1.39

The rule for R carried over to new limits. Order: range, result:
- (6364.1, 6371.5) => 228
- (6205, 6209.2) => 170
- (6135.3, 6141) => 228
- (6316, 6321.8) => 221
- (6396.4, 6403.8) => 244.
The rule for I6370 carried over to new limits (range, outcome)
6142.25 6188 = 121.2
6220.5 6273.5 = 114.3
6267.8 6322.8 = 152.9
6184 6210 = 130.2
